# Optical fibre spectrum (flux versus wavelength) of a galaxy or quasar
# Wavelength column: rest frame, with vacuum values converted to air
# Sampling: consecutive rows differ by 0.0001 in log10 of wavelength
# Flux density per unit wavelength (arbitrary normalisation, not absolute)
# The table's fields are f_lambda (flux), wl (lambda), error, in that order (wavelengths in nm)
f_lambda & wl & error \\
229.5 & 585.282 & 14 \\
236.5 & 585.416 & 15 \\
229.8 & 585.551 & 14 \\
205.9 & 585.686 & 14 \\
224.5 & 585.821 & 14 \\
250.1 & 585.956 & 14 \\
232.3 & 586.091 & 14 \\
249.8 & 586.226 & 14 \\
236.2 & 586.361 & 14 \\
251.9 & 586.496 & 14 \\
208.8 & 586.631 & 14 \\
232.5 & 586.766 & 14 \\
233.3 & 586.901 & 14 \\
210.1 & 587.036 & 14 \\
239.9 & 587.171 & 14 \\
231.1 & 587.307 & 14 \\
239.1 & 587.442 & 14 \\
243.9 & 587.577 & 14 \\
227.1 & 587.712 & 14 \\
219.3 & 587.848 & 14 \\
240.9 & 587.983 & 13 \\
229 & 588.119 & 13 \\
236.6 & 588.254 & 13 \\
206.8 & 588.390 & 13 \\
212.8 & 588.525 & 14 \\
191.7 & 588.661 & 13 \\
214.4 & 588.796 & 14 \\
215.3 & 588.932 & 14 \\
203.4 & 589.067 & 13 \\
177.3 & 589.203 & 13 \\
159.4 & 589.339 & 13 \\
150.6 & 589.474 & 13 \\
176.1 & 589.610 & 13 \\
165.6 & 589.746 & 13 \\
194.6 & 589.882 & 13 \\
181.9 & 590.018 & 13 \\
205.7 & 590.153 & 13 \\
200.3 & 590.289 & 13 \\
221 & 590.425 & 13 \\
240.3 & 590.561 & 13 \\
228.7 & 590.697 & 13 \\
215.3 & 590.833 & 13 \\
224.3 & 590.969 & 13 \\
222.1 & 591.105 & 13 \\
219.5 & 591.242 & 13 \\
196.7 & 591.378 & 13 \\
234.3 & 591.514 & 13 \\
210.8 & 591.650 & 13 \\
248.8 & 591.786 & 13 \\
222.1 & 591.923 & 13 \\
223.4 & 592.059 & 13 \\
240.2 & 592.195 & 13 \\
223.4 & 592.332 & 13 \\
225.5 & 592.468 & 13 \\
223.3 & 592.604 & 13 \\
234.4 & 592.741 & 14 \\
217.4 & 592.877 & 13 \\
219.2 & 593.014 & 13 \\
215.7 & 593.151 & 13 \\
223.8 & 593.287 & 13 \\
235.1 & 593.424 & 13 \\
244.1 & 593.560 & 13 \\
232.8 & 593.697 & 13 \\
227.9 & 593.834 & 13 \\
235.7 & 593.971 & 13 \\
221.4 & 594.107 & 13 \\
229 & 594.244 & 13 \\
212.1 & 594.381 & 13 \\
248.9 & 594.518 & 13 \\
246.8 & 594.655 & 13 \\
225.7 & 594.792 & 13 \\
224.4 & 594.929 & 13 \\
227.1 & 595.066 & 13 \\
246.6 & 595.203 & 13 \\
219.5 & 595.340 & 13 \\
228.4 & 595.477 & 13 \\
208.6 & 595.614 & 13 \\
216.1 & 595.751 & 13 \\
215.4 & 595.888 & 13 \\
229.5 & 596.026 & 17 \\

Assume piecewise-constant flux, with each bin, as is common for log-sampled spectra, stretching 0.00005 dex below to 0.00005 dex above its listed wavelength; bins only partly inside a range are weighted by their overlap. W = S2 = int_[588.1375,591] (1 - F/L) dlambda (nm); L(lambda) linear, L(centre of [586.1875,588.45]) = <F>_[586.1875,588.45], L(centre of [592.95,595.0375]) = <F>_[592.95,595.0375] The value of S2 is 0.37 nm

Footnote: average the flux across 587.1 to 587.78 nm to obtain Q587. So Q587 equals 236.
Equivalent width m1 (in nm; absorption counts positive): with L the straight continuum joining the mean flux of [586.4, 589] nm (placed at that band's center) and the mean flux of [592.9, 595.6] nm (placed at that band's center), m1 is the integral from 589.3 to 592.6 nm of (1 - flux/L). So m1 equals 0.247 nm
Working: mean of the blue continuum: 226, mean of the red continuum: 229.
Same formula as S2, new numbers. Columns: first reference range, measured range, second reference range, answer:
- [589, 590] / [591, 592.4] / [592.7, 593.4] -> -0.134 nm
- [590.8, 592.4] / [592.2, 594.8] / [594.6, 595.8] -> -0.040 nm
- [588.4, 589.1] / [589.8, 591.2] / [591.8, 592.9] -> 0.029 nm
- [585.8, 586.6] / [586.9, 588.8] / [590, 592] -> 0.065 nm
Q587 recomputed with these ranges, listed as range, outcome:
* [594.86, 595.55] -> 229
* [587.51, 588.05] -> 233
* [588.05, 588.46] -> 224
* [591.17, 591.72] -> 215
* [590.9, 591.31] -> 222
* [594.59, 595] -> 232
